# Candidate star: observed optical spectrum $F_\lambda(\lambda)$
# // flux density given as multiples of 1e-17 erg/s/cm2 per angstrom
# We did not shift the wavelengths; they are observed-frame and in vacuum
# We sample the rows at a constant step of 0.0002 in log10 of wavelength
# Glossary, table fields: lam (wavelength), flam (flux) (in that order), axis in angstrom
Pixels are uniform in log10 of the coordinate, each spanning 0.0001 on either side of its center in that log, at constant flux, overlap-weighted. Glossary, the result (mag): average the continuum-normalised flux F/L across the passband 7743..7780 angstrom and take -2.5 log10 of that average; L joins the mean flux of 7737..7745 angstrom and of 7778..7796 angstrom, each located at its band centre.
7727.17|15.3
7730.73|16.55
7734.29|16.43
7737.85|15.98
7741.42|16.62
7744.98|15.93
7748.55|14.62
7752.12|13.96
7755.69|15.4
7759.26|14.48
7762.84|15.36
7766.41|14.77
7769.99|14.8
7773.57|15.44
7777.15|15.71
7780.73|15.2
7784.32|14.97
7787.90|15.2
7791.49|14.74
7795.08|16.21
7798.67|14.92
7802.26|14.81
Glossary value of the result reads 0.05 mag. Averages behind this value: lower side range 16.3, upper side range 15.2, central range 15.1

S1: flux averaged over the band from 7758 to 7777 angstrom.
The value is 15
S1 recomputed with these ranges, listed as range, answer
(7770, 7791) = 15.2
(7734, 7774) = 15.3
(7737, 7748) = 16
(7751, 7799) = 15.1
